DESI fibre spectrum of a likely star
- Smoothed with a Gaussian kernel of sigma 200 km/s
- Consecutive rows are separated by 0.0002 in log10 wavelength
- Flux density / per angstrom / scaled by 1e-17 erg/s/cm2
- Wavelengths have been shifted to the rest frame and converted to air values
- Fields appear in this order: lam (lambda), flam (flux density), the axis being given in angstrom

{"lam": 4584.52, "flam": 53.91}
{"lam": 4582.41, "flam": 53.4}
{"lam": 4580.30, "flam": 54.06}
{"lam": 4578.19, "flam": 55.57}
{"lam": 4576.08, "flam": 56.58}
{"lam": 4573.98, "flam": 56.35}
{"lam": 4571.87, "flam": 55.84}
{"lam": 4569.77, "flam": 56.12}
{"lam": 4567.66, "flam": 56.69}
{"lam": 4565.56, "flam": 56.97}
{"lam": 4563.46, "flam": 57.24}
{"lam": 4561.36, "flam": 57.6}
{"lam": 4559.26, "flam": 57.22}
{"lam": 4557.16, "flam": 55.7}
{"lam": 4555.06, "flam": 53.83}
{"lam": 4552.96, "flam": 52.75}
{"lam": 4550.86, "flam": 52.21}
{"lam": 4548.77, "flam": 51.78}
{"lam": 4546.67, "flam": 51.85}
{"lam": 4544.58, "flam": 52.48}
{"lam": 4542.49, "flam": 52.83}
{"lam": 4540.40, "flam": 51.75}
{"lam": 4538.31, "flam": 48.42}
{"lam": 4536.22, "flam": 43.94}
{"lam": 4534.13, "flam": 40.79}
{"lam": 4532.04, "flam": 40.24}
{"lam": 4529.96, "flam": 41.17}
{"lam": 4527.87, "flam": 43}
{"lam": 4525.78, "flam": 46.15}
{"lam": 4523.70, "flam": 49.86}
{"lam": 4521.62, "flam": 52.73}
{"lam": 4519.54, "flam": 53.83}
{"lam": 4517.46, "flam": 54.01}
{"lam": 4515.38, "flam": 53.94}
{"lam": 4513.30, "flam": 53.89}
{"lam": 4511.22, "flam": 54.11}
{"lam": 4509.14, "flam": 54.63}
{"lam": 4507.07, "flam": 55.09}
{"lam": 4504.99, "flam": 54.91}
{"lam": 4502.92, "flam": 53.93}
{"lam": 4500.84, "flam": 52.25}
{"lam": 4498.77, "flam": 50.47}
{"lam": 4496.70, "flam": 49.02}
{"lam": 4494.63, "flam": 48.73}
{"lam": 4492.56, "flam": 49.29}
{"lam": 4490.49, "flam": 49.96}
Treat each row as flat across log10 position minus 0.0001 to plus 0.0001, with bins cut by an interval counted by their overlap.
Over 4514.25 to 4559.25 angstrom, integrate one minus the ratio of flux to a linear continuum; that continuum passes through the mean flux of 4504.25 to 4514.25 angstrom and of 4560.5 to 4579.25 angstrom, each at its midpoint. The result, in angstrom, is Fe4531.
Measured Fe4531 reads 4.5 angstrom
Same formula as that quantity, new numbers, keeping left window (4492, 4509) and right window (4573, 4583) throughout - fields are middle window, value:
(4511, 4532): 1.3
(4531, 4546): 1.8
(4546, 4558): 0.3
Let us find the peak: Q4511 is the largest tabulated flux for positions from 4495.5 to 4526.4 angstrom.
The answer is 55.09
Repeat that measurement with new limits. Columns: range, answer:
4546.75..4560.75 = 57.22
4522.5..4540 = 49.86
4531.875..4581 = 57.6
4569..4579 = 56.58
